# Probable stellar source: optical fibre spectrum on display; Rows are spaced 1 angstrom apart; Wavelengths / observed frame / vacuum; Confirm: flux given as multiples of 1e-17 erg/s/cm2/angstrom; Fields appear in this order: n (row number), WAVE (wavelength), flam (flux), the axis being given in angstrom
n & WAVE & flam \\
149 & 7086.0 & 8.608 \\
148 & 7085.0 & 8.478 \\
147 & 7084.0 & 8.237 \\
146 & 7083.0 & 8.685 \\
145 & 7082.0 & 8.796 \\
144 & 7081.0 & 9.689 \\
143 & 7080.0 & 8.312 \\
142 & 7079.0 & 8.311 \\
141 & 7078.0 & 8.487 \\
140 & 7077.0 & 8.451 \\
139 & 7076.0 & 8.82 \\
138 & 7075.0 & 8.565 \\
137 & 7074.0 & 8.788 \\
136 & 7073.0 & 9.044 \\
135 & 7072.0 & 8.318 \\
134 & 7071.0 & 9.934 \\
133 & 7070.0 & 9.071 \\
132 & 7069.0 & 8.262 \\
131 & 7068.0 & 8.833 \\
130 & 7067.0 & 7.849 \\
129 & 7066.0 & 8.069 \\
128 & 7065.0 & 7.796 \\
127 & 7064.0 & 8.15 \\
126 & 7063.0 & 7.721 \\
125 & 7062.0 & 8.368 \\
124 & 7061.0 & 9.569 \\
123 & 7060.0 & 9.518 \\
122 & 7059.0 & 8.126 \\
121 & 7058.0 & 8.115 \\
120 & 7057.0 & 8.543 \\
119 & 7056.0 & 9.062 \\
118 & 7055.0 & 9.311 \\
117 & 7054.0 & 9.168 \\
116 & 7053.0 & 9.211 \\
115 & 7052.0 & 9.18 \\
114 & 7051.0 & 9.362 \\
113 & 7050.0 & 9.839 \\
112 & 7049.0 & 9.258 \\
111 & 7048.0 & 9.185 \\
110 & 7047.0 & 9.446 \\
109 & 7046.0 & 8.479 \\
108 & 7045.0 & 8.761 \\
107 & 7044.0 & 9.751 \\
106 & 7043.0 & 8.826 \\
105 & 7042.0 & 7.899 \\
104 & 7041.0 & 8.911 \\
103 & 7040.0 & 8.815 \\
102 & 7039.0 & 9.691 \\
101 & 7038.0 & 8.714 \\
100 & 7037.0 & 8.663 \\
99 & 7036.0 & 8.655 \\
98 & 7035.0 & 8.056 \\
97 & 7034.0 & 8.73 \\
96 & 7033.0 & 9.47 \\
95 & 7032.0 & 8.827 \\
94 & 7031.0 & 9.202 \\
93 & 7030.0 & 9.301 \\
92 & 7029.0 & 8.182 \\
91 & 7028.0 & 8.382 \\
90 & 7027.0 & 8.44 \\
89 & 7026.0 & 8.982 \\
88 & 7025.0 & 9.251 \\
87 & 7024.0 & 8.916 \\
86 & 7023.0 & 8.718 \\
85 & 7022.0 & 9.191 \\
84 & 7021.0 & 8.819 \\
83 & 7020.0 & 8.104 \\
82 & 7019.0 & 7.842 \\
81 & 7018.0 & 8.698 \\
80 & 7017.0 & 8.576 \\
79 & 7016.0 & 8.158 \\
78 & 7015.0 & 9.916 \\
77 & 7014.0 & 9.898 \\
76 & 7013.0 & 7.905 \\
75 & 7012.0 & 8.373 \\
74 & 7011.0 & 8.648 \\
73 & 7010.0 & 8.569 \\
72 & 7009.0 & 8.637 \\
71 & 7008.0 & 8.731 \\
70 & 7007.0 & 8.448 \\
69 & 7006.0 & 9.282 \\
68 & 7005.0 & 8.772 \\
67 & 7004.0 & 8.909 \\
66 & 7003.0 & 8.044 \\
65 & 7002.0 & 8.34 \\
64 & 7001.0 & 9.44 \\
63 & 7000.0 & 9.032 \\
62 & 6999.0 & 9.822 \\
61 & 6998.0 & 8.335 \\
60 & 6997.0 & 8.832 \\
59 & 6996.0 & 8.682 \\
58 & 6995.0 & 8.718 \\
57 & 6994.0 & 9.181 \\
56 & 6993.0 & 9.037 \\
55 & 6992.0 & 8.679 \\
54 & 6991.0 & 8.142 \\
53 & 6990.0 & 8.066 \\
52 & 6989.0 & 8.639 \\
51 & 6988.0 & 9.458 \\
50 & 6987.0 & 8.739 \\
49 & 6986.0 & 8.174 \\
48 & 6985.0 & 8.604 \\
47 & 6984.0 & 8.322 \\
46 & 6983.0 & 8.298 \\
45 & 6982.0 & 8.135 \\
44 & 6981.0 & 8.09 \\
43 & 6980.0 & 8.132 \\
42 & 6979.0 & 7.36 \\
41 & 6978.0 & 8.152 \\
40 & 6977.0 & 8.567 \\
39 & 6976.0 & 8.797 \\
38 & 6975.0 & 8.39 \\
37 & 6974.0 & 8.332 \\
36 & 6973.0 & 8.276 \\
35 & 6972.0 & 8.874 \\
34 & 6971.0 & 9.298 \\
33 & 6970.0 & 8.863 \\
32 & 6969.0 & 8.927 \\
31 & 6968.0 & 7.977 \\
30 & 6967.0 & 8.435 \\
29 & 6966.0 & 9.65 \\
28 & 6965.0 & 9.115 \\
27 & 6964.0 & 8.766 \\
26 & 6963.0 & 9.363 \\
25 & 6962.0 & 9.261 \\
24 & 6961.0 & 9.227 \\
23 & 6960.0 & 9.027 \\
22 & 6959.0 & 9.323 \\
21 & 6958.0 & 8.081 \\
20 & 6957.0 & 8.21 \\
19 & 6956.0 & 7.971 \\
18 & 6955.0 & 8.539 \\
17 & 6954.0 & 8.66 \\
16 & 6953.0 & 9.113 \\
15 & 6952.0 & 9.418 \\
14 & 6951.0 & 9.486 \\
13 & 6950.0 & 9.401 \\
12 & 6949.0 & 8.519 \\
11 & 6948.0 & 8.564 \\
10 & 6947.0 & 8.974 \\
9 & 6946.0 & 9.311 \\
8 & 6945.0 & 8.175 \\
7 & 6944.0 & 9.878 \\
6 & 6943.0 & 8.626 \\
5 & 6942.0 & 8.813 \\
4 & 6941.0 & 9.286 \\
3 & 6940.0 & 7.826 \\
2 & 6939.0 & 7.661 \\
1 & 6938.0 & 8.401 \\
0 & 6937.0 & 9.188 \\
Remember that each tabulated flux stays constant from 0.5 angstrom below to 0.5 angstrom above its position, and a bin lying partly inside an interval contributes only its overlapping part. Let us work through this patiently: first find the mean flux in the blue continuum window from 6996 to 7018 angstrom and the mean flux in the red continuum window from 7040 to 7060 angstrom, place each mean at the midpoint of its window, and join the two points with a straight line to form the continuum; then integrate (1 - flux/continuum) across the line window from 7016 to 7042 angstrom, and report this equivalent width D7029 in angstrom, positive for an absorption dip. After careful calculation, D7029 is 0.4 angstrom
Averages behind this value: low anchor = 8.79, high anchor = 8.98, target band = 8.74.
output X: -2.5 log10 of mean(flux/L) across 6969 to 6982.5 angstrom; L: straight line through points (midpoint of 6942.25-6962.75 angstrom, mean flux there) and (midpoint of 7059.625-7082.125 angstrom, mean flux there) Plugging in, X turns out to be 0.05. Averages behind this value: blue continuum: 8.89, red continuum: 8.63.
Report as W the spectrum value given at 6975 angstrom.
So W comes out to 8.39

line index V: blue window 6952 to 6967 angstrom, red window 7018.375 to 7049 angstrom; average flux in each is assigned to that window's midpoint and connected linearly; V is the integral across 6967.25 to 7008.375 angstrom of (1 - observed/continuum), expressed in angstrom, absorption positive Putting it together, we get 1.2 angstrom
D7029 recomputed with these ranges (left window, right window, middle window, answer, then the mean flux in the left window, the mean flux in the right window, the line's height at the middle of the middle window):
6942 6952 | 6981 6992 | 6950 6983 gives 0.18 angstrom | 9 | 8.45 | 8.73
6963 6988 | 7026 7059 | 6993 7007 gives -0.30 angstrom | 8.55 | 8.91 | 8.68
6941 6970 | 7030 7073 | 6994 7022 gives 0.38 angstrom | 8.89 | 8.83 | 8.86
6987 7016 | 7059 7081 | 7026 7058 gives -0.95 angstrom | 8.79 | 8.6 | 8.68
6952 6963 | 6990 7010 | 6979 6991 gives 0.56 angstrom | 8.8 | 8.77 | 8.78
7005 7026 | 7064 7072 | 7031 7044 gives -0.28 angstrom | 8.74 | 8.51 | 8.64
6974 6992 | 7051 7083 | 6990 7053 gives -2.29 angstrom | 8.37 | 8.7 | 8.52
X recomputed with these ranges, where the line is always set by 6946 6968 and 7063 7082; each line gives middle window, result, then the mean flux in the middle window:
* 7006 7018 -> 0.001 mag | 8.74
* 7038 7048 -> -0.036 mag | 8.95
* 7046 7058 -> -0.063 mag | 9.16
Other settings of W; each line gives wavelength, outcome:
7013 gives 7.905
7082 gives 8.796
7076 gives 8.82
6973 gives 8.276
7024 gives 8.916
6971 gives 9.298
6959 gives 9.323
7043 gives 8.826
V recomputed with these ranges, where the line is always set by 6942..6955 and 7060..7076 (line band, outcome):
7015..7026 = 0.06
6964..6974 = 0.14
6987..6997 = 0.12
